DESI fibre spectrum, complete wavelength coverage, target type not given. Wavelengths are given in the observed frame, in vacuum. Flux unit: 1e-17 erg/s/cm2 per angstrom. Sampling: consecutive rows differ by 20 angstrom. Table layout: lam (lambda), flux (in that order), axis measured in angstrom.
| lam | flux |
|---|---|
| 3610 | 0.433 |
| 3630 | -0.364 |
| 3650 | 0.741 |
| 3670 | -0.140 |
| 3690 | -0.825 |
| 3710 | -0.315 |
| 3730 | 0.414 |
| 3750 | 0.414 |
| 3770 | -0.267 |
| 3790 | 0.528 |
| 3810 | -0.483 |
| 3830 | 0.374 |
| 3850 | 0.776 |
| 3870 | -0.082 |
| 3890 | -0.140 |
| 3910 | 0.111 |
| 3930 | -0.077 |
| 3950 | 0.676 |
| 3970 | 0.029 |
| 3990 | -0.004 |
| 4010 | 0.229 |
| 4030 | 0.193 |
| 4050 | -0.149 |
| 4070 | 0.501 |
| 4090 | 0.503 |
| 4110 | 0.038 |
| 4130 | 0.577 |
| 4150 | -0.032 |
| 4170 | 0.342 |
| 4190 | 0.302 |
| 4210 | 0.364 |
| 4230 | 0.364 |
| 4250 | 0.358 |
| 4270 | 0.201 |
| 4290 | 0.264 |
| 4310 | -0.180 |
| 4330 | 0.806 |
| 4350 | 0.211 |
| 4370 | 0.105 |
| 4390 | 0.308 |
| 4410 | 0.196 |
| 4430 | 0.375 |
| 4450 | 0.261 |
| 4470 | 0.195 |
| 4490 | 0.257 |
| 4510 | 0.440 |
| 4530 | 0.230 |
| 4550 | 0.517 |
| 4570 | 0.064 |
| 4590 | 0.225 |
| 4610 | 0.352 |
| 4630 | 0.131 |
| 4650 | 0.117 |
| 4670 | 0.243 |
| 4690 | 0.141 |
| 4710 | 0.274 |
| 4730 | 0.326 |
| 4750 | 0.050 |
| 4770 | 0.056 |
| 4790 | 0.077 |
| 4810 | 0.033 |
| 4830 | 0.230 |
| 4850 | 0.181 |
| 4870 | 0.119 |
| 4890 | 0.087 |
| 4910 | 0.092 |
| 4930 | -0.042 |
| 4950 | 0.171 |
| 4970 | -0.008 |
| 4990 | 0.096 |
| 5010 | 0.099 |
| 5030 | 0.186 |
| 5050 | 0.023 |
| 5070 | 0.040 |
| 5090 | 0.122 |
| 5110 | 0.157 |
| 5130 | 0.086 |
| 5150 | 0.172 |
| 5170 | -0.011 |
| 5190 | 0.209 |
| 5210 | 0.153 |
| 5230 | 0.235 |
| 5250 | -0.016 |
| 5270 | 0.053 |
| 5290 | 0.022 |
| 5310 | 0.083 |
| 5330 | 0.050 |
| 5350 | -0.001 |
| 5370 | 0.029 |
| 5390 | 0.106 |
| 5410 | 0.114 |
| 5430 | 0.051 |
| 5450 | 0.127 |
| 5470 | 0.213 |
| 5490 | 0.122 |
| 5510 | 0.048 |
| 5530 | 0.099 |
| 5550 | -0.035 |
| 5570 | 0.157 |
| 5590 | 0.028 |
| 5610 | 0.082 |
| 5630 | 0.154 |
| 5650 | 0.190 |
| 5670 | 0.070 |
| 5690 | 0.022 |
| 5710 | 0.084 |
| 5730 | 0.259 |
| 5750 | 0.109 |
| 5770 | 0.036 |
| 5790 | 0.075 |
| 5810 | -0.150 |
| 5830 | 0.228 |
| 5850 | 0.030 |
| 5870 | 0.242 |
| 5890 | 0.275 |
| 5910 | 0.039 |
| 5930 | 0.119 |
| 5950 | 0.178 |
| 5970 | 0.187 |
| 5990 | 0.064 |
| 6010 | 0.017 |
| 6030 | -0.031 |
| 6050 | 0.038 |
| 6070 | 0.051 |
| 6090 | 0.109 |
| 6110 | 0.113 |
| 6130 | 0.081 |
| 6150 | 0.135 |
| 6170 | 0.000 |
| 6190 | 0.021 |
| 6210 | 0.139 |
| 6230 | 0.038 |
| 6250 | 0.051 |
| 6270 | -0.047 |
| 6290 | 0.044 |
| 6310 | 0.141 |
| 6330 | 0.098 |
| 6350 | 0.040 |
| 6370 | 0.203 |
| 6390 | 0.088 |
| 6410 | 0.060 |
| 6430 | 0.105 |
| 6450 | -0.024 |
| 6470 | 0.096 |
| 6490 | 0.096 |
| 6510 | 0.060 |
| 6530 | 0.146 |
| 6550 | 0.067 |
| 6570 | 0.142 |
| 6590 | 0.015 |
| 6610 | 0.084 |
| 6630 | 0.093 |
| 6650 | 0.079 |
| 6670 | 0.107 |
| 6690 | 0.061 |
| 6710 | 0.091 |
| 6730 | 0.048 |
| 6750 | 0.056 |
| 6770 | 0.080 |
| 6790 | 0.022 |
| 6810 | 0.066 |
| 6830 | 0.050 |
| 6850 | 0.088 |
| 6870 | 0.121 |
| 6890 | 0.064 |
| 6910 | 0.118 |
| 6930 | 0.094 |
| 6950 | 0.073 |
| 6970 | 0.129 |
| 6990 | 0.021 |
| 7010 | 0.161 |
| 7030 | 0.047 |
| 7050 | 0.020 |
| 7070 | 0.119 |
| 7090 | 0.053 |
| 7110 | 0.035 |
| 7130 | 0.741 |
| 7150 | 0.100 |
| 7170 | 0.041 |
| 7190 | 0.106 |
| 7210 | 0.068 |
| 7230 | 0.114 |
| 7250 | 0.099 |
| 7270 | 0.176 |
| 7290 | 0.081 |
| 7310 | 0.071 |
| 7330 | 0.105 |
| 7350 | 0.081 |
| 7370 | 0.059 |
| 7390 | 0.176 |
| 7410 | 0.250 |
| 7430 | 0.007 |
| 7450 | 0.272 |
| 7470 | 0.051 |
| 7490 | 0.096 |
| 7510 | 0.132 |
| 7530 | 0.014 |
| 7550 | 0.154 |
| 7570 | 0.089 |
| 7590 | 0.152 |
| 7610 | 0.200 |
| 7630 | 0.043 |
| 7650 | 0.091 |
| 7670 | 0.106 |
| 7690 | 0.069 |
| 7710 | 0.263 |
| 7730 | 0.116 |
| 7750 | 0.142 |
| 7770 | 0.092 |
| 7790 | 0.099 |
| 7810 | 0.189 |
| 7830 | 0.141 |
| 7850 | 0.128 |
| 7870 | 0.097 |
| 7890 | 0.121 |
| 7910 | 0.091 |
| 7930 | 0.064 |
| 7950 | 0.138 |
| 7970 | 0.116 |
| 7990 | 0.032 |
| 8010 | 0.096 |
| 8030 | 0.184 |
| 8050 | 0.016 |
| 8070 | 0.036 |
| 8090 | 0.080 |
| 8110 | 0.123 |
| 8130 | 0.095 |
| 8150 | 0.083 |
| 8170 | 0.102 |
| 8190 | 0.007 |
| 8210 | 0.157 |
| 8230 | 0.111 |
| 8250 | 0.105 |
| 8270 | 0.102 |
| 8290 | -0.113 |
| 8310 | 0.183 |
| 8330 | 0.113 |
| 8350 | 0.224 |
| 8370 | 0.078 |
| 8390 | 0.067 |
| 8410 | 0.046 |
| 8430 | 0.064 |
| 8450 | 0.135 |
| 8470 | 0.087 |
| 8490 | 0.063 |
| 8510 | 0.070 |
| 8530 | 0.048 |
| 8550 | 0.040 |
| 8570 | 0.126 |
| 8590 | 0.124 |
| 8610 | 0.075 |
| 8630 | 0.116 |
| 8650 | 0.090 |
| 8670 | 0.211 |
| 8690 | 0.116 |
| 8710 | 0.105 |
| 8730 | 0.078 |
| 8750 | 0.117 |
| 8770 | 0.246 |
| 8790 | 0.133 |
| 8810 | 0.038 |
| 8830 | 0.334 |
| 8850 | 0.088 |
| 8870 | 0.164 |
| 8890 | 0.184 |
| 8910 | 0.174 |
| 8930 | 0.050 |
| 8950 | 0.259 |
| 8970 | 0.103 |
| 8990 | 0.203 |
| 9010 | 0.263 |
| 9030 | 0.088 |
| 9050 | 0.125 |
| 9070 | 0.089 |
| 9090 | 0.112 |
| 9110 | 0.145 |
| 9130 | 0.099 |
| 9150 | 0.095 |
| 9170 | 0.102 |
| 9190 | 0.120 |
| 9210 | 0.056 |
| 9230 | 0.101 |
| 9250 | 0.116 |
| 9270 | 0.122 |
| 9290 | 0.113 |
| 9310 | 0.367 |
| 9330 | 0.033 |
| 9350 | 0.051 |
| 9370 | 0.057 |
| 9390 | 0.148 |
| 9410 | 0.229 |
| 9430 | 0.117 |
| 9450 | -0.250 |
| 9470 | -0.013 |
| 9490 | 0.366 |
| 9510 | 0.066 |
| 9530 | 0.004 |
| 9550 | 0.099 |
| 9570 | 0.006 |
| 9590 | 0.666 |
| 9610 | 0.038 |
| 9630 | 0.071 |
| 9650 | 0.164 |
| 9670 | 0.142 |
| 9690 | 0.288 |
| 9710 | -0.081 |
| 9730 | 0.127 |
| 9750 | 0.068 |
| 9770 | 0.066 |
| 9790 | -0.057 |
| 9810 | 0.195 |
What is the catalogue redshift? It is 0.913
